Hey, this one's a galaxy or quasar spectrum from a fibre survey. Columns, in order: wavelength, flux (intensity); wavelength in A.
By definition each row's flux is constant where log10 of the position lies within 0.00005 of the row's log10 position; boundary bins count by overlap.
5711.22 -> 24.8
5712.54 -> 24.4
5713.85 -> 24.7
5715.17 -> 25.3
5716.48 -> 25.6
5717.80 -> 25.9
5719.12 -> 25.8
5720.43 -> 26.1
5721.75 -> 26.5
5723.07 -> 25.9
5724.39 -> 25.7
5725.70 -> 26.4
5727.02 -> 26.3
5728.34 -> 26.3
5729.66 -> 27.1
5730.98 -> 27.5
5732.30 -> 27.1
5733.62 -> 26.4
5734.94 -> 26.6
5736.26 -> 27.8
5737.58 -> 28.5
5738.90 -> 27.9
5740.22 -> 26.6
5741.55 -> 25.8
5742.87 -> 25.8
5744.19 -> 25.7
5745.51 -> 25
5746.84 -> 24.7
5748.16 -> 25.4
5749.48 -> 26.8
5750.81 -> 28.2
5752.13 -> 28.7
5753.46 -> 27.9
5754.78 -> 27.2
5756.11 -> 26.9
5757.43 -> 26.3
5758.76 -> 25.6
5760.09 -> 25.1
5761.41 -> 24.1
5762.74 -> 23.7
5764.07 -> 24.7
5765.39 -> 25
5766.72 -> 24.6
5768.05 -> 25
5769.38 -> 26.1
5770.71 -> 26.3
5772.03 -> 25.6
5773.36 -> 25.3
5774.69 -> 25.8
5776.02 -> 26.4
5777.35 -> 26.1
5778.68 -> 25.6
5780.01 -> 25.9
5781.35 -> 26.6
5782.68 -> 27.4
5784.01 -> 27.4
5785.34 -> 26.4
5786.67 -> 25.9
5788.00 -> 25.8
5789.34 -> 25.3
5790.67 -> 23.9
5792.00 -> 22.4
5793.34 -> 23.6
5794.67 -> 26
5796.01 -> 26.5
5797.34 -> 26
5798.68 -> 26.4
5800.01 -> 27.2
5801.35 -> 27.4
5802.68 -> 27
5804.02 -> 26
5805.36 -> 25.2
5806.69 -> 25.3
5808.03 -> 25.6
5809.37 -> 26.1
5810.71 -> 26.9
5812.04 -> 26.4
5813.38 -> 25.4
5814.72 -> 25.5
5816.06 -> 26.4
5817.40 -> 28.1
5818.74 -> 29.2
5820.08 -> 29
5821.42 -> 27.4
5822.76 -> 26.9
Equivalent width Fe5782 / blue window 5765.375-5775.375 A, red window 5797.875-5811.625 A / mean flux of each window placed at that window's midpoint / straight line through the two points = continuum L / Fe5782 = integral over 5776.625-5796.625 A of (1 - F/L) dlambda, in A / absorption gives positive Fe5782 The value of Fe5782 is 0.2 A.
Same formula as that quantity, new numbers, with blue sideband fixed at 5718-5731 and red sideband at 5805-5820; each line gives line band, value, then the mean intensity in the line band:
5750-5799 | 1.1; 25.8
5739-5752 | 0.1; 26.2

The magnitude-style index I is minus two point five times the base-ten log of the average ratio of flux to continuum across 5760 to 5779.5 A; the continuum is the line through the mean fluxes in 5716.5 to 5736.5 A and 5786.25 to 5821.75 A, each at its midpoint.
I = 0.04 mag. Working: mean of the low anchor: 26.4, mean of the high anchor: 26.1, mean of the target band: 25.3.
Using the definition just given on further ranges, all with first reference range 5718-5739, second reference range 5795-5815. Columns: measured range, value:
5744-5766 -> 0.024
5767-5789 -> 0.013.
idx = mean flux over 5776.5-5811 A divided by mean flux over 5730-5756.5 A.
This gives 0.97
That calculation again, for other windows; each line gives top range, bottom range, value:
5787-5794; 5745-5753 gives 0.92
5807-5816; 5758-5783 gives 1.02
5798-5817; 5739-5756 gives 0.99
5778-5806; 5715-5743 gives 0.98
